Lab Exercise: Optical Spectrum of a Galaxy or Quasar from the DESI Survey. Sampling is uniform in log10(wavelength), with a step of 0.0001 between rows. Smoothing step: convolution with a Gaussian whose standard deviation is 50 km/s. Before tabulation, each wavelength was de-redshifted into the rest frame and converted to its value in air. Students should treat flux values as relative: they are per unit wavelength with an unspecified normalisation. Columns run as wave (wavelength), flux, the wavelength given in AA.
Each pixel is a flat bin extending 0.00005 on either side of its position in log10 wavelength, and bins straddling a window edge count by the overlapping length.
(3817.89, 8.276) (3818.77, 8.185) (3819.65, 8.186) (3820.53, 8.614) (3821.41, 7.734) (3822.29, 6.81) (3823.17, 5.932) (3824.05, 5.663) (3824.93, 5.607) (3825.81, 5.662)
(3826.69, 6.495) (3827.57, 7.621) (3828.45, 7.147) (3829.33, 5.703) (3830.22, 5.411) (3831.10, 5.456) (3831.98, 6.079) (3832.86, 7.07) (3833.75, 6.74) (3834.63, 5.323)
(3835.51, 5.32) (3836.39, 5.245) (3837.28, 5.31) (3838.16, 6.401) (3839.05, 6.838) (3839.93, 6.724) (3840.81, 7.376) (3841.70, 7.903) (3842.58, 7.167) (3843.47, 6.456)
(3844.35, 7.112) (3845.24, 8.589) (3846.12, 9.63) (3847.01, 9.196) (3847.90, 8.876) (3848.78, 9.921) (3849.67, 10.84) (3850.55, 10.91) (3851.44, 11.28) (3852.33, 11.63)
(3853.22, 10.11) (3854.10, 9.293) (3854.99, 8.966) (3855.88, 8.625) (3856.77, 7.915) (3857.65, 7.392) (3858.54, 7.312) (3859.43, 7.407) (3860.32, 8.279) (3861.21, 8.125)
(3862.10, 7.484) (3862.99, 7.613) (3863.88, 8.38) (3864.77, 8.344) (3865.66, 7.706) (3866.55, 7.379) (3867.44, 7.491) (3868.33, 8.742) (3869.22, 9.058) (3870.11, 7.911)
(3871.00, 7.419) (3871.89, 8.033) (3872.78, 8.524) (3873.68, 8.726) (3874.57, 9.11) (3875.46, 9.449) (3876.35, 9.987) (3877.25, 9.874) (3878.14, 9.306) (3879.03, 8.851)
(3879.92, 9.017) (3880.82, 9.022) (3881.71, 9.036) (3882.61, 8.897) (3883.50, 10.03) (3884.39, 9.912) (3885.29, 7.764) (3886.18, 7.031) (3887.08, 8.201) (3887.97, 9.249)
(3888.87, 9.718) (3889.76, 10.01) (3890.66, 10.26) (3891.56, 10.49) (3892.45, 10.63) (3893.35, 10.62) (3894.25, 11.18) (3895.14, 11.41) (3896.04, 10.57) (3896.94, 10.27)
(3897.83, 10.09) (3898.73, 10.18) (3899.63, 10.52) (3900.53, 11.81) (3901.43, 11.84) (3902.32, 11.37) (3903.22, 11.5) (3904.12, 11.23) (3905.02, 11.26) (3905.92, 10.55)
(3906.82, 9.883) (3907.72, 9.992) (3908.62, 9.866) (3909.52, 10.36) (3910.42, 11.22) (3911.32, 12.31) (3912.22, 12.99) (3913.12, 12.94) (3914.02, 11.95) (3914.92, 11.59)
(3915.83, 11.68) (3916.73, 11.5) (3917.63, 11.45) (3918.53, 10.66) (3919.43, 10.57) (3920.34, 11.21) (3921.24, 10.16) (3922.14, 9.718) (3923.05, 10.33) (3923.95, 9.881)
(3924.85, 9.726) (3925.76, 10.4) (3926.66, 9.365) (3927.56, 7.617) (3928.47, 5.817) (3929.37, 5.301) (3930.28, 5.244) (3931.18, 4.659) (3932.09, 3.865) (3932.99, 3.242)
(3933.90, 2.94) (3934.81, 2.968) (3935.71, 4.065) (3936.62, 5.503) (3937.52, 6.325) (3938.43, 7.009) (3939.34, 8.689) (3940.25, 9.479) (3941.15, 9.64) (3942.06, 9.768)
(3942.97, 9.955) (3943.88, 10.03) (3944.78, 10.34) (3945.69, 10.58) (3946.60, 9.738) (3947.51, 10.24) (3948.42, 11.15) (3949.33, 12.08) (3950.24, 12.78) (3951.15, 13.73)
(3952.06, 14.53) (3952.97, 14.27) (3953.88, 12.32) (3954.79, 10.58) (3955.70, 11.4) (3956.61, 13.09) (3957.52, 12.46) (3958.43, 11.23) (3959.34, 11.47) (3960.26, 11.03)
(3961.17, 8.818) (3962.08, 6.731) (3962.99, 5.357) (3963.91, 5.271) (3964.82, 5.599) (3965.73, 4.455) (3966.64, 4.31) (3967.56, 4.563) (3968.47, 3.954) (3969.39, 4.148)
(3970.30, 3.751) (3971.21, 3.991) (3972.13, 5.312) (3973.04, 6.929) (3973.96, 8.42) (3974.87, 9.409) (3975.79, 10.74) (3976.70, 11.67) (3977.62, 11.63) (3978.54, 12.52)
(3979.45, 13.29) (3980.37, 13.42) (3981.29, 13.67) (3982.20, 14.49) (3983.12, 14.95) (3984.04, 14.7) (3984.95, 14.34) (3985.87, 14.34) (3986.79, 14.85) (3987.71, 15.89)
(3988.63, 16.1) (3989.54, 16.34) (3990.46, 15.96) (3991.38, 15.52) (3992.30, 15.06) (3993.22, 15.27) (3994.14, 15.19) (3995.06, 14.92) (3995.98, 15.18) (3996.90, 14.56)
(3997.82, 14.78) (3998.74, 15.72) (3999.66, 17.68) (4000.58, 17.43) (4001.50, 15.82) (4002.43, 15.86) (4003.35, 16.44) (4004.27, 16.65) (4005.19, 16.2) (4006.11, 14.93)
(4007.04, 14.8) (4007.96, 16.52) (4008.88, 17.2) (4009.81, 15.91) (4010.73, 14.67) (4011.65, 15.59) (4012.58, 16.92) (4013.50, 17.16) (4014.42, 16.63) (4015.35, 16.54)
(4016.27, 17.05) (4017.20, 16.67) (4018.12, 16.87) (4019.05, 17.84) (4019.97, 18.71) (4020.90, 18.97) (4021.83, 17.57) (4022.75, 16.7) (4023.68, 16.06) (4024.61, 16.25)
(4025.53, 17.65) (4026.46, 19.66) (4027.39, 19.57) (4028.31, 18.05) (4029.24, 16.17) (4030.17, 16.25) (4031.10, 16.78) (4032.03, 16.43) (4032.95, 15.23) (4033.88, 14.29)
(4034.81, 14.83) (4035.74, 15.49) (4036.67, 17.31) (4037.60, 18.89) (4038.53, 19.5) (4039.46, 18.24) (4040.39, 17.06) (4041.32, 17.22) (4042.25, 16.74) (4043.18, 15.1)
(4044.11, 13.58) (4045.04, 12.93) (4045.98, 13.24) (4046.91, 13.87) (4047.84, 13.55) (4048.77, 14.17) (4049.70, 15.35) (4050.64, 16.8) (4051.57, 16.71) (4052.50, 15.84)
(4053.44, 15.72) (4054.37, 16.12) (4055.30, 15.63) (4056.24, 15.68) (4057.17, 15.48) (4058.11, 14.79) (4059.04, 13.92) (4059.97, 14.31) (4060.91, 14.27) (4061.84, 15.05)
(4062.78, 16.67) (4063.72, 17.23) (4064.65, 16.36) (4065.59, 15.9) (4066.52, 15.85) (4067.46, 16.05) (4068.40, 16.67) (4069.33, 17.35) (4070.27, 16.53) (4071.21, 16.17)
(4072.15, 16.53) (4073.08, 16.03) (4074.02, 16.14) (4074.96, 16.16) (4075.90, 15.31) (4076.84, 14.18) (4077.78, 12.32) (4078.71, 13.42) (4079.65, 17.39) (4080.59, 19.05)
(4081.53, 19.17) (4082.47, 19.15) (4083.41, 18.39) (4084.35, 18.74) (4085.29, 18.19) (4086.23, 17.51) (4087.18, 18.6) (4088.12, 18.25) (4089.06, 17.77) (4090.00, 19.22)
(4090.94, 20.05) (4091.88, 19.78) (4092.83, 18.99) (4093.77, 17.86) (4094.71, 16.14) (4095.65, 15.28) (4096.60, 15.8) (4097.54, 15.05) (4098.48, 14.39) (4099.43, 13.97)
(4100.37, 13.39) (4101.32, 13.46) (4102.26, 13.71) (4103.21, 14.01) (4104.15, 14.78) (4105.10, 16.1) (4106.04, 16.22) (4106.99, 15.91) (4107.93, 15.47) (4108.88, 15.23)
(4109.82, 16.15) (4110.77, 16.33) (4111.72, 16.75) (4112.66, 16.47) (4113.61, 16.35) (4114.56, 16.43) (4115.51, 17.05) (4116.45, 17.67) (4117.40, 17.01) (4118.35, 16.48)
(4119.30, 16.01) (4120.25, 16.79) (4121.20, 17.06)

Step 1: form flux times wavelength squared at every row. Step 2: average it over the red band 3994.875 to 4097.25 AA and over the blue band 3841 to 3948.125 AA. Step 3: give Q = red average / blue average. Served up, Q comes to 1.9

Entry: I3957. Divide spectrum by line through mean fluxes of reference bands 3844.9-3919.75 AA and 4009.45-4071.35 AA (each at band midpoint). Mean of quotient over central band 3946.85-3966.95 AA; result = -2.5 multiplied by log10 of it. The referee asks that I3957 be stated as 0.24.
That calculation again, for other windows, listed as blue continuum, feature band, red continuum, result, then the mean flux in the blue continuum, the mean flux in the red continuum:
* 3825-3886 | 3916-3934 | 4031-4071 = 0.27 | 8.04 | 15.8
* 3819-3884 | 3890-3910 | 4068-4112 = -0.11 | 7.94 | 16.4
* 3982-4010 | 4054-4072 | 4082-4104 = 0.04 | 15.6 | 16.8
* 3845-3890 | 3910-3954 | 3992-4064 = 0.24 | 8.85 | 16.1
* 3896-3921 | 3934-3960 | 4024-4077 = 0.23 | 11.1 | 16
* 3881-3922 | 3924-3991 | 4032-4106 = 0.30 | 10.6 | 16.1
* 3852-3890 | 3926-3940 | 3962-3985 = 0.47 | 8.64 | 8.7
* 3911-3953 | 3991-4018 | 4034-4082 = -0.22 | 9.3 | 15.8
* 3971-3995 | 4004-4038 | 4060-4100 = -0.16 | 13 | 16.7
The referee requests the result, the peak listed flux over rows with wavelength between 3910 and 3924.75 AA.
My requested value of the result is 12.99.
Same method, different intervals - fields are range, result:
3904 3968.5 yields 14.53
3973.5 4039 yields 19.66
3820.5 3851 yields 10.91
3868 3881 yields 9.987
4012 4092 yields 20.05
